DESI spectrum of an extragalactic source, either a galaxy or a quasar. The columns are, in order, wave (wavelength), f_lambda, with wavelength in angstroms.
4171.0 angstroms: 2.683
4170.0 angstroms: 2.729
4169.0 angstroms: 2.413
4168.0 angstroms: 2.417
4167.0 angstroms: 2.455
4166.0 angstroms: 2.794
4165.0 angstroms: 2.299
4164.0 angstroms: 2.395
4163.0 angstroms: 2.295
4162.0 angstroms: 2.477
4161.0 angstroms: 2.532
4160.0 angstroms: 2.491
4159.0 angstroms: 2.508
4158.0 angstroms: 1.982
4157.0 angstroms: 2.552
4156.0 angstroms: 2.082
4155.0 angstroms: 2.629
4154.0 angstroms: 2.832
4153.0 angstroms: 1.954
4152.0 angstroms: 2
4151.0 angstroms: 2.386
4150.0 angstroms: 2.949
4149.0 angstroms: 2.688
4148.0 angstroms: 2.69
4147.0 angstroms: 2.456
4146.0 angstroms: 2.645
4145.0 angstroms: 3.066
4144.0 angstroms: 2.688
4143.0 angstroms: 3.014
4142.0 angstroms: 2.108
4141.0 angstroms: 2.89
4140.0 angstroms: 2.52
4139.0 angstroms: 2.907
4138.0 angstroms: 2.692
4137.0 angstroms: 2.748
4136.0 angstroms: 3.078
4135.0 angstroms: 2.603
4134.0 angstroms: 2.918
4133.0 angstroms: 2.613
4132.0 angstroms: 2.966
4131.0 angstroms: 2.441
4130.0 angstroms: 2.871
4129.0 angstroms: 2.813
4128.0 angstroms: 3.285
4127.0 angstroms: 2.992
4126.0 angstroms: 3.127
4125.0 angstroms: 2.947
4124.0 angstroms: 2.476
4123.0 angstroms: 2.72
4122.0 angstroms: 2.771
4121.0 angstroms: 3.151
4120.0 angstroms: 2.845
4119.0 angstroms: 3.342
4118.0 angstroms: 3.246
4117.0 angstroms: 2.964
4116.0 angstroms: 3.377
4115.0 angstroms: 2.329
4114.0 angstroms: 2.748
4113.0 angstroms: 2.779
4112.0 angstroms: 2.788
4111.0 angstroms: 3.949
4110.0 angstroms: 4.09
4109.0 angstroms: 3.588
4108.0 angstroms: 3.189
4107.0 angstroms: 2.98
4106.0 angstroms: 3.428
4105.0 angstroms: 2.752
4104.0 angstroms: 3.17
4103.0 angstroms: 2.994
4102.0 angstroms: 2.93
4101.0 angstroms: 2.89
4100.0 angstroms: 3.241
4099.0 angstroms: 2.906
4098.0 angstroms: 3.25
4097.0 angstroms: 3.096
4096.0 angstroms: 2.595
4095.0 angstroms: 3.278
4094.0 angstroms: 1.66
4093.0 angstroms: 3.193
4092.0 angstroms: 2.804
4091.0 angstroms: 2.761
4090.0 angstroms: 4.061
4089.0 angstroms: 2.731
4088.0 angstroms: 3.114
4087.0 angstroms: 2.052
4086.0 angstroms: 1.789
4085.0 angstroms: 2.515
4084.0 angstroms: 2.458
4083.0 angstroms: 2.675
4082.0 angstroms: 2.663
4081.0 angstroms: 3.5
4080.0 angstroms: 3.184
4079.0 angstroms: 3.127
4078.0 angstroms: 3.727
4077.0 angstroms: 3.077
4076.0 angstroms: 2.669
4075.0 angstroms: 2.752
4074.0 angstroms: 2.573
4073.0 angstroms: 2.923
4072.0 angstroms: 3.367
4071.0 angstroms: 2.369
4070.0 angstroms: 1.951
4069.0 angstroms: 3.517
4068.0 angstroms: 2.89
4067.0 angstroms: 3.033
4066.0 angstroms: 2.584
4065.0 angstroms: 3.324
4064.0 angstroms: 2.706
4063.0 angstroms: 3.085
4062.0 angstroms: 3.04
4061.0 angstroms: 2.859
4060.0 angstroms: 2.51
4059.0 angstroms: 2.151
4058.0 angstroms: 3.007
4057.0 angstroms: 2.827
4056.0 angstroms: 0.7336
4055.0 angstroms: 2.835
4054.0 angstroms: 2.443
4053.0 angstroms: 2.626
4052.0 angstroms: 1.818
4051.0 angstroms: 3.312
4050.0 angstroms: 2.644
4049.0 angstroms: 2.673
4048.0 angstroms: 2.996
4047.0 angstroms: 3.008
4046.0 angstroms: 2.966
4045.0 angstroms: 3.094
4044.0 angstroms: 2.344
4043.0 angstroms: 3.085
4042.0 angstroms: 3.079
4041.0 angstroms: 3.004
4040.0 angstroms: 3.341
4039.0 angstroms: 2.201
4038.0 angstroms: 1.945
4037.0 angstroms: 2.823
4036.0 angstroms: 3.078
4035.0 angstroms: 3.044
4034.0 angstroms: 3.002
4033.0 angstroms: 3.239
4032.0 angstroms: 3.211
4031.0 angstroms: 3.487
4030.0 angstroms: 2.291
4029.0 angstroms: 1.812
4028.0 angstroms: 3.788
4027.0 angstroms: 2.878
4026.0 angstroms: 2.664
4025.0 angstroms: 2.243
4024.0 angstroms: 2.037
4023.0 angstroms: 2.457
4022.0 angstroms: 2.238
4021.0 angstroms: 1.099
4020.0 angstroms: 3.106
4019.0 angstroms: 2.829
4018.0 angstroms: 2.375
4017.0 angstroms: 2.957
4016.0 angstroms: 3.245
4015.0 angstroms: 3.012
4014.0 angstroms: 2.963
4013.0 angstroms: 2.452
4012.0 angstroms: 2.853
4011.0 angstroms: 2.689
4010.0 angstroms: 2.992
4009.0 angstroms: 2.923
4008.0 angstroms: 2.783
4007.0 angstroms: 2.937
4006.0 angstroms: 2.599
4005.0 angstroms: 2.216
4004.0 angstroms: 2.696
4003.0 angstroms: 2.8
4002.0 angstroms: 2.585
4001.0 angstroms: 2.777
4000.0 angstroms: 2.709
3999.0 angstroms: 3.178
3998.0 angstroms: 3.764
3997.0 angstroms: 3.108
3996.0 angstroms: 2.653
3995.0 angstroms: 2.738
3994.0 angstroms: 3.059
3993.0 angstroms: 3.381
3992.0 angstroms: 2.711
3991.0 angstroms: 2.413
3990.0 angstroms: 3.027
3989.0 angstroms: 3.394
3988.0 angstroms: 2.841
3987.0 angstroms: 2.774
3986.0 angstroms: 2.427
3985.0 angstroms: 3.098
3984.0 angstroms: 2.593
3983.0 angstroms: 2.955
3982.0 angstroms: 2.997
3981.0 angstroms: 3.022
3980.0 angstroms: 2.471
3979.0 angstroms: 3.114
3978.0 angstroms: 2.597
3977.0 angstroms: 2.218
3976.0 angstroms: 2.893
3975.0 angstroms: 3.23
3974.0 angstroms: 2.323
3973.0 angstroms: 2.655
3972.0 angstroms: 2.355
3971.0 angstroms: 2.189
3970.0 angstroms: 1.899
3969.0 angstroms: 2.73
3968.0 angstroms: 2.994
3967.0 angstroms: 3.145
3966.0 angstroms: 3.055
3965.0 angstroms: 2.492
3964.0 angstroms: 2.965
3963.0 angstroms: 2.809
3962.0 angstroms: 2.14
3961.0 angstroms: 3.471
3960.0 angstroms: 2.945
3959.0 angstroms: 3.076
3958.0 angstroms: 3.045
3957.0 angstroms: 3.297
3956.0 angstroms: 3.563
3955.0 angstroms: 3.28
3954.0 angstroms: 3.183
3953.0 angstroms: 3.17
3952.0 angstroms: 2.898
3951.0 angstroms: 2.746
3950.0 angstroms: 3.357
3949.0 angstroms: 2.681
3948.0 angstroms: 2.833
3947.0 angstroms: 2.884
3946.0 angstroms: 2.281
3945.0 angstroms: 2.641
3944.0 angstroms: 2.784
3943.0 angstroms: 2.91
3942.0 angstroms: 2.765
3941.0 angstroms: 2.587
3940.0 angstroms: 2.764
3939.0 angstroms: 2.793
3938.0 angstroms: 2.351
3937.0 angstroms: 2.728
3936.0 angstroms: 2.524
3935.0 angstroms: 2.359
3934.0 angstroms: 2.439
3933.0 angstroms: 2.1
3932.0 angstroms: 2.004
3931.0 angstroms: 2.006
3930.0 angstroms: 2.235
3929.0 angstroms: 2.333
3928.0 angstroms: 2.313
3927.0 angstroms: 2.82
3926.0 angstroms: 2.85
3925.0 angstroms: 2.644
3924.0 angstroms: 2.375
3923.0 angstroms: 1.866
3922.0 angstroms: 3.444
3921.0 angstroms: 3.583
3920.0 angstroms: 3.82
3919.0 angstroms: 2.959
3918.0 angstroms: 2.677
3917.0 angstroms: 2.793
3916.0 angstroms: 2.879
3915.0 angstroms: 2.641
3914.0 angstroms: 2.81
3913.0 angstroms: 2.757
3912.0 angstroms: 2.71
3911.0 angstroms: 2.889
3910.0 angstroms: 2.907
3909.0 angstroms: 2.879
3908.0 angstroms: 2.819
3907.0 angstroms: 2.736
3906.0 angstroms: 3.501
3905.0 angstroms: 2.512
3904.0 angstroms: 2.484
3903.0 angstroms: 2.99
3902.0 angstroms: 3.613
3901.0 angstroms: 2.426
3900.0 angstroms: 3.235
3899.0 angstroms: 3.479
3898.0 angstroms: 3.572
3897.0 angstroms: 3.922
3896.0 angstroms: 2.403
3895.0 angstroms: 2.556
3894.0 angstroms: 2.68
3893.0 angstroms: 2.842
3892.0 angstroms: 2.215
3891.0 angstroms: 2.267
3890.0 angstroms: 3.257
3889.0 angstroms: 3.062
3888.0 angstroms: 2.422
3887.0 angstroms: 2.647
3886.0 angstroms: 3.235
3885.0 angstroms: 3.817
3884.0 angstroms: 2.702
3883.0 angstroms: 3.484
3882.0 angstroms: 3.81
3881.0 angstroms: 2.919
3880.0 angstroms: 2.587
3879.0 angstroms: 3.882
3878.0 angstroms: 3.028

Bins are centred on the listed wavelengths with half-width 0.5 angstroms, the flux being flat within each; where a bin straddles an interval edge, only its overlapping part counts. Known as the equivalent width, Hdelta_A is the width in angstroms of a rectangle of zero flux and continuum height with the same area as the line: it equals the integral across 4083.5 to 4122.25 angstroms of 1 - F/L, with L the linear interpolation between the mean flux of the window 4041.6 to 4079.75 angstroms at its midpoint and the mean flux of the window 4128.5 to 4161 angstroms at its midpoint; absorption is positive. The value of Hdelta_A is -3.9 angstroms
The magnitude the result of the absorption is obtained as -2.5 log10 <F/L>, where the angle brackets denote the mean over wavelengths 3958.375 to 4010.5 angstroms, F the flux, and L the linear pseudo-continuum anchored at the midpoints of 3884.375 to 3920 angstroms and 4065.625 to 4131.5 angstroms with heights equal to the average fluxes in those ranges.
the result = 0.05 mag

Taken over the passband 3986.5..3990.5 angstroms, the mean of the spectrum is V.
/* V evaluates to 3.01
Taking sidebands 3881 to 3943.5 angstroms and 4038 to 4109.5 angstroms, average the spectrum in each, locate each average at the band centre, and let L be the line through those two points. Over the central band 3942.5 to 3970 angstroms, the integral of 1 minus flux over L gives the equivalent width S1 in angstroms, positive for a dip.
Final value -1.01 angstroms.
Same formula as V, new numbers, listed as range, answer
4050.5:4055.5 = 2.61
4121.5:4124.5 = 2.66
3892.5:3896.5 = 2.62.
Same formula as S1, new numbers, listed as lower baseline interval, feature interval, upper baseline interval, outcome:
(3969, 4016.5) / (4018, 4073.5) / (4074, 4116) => 3.17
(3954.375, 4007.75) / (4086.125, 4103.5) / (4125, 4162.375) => -1.14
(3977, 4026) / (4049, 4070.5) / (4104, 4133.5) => 1.71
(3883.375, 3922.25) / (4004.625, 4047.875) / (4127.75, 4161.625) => 0.46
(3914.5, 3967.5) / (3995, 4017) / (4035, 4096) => -0.60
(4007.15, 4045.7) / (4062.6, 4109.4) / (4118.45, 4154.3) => -2.71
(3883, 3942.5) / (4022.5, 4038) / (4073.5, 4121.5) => 0.71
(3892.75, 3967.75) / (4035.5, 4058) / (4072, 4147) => 1.57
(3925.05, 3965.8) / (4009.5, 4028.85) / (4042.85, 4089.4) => 0.58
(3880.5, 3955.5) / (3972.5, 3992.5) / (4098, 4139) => 0.64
